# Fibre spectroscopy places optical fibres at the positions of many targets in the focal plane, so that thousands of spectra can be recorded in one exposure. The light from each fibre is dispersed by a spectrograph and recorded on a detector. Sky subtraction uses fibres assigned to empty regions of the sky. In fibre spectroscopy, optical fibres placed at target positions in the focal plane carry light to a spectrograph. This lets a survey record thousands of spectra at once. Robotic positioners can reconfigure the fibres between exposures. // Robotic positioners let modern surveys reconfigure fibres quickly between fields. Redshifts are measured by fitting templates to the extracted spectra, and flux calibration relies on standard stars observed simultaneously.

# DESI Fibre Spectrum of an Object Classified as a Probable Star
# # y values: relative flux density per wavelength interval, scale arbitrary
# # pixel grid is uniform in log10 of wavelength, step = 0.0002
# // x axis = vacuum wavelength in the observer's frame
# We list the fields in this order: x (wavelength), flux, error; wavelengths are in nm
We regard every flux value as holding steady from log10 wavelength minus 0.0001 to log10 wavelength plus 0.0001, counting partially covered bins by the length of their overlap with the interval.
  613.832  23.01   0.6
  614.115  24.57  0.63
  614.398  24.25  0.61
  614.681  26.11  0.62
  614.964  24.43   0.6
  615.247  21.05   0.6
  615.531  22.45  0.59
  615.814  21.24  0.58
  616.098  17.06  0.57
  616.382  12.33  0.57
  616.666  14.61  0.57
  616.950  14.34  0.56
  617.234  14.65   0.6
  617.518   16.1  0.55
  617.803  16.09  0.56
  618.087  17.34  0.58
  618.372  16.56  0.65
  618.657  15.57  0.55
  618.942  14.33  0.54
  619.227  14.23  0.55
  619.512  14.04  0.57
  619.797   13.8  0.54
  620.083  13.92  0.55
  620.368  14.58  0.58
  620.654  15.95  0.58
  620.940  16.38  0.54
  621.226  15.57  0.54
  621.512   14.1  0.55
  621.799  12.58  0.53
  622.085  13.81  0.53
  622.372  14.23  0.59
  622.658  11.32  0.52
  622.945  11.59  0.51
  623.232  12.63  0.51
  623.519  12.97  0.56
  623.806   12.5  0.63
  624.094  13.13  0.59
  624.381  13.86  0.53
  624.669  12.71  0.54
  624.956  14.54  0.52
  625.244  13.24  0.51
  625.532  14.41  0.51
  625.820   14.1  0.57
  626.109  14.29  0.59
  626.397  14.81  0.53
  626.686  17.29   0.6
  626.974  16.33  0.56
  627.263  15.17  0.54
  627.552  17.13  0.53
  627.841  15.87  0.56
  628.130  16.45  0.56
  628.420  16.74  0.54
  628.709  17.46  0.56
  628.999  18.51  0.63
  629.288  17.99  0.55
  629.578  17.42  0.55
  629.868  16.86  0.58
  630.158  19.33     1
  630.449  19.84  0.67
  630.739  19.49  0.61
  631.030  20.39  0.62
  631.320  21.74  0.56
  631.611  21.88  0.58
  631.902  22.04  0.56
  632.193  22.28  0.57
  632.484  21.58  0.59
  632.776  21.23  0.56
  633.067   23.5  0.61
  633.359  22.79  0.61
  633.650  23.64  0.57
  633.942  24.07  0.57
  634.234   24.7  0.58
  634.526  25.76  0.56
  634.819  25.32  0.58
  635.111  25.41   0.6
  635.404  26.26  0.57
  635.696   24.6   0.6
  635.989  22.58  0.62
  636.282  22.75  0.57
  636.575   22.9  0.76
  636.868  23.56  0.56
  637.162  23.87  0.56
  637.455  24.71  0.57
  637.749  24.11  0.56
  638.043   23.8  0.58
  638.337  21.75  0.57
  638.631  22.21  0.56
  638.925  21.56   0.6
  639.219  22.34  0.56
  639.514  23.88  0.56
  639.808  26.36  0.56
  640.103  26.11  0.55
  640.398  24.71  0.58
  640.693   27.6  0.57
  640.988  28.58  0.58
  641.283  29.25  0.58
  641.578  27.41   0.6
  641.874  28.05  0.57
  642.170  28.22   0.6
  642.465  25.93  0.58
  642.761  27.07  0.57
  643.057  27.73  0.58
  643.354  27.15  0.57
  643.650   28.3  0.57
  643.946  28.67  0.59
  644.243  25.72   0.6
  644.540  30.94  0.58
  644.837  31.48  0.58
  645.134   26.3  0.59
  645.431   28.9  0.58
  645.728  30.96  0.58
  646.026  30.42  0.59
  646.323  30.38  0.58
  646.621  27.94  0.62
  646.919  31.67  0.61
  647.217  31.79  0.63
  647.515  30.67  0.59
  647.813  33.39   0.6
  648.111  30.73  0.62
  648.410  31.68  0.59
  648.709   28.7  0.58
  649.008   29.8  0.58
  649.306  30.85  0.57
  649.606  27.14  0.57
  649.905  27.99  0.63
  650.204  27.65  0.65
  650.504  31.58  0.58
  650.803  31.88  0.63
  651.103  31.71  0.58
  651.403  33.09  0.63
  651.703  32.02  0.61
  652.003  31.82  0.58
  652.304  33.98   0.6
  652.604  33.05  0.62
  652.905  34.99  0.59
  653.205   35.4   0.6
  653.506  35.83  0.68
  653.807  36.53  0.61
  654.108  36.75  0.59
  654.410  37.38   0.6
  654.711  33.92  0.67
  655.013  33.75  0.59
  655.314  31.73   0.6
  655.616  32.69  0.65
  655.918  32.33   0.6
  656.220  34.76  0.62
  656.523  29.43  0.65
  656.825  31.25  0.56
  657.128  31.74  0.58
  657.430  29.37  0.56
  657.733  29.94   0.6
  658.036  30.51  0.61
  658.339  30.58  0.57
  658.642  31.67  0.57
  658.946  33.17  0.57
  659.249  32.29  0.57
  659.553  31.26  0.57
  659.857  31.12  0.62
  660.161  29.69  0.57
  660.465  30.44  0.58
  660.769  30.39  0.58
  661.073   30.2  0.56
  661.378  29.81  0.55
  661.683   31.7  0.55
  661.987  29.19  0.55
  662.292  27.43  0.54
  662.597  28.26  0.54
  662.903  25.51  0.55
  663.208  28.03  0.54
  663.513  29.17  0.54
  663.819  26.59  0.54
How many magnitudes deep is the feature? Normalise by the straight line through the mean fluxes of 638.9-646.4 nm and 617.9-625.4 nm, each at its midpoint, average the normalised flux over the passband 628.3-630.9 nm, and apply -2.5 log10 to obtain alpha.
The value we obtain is 0.056 mag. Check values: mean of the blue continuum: 14.1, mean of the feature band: 18.2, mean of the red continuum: 27.5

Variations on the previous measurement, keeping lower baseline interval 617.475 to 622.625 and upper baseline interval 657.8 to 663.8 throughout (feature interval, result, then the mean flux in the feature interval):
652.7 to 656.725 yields -0.23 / 34.2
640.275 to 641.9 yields -0.22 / 27.6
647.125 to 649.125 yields -0.22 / 31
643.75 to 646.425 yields -0.21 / 29.3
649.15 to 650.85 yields -0.14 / 29.4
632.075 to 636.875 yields -0.17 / 23.7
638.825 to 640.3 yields -0.10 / 24.2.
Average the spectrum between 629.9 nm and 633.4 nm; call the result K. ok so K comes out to 21.2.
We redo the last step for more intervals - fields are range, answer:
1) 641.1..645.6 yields 28.1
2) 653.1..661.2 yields 32.4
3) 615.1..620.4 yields 16.1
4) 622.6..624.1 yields 12.3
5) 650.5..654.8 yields 34.1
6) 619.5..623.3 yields 13.9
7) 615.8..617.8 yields 15.4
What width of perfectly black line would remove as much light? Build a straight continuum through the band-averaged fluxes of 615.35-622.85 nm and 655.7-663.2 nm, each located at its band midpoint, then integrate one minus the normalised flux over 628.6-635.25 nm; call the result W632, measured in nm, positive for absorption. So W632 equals -0.43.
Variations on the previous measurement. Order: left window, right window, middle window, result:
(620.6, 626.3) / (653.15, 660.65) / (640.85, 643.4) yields -0.38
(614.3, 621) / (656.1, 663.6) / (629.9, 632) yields 0.08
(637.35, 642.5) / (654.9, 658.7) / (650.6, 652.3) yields -0.15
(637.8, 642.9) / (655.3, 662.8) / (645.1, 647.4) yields -0.23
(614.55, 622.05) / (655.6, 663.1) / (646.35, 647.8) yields -0.25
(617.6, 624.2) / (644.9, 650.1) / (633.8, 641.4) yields -0.15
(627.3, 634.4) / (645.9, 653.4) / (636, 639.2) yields 0.13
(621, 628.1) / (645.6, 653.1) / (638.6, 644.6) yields -0.18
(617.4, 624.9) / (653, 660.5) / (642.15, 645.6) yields -0.28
